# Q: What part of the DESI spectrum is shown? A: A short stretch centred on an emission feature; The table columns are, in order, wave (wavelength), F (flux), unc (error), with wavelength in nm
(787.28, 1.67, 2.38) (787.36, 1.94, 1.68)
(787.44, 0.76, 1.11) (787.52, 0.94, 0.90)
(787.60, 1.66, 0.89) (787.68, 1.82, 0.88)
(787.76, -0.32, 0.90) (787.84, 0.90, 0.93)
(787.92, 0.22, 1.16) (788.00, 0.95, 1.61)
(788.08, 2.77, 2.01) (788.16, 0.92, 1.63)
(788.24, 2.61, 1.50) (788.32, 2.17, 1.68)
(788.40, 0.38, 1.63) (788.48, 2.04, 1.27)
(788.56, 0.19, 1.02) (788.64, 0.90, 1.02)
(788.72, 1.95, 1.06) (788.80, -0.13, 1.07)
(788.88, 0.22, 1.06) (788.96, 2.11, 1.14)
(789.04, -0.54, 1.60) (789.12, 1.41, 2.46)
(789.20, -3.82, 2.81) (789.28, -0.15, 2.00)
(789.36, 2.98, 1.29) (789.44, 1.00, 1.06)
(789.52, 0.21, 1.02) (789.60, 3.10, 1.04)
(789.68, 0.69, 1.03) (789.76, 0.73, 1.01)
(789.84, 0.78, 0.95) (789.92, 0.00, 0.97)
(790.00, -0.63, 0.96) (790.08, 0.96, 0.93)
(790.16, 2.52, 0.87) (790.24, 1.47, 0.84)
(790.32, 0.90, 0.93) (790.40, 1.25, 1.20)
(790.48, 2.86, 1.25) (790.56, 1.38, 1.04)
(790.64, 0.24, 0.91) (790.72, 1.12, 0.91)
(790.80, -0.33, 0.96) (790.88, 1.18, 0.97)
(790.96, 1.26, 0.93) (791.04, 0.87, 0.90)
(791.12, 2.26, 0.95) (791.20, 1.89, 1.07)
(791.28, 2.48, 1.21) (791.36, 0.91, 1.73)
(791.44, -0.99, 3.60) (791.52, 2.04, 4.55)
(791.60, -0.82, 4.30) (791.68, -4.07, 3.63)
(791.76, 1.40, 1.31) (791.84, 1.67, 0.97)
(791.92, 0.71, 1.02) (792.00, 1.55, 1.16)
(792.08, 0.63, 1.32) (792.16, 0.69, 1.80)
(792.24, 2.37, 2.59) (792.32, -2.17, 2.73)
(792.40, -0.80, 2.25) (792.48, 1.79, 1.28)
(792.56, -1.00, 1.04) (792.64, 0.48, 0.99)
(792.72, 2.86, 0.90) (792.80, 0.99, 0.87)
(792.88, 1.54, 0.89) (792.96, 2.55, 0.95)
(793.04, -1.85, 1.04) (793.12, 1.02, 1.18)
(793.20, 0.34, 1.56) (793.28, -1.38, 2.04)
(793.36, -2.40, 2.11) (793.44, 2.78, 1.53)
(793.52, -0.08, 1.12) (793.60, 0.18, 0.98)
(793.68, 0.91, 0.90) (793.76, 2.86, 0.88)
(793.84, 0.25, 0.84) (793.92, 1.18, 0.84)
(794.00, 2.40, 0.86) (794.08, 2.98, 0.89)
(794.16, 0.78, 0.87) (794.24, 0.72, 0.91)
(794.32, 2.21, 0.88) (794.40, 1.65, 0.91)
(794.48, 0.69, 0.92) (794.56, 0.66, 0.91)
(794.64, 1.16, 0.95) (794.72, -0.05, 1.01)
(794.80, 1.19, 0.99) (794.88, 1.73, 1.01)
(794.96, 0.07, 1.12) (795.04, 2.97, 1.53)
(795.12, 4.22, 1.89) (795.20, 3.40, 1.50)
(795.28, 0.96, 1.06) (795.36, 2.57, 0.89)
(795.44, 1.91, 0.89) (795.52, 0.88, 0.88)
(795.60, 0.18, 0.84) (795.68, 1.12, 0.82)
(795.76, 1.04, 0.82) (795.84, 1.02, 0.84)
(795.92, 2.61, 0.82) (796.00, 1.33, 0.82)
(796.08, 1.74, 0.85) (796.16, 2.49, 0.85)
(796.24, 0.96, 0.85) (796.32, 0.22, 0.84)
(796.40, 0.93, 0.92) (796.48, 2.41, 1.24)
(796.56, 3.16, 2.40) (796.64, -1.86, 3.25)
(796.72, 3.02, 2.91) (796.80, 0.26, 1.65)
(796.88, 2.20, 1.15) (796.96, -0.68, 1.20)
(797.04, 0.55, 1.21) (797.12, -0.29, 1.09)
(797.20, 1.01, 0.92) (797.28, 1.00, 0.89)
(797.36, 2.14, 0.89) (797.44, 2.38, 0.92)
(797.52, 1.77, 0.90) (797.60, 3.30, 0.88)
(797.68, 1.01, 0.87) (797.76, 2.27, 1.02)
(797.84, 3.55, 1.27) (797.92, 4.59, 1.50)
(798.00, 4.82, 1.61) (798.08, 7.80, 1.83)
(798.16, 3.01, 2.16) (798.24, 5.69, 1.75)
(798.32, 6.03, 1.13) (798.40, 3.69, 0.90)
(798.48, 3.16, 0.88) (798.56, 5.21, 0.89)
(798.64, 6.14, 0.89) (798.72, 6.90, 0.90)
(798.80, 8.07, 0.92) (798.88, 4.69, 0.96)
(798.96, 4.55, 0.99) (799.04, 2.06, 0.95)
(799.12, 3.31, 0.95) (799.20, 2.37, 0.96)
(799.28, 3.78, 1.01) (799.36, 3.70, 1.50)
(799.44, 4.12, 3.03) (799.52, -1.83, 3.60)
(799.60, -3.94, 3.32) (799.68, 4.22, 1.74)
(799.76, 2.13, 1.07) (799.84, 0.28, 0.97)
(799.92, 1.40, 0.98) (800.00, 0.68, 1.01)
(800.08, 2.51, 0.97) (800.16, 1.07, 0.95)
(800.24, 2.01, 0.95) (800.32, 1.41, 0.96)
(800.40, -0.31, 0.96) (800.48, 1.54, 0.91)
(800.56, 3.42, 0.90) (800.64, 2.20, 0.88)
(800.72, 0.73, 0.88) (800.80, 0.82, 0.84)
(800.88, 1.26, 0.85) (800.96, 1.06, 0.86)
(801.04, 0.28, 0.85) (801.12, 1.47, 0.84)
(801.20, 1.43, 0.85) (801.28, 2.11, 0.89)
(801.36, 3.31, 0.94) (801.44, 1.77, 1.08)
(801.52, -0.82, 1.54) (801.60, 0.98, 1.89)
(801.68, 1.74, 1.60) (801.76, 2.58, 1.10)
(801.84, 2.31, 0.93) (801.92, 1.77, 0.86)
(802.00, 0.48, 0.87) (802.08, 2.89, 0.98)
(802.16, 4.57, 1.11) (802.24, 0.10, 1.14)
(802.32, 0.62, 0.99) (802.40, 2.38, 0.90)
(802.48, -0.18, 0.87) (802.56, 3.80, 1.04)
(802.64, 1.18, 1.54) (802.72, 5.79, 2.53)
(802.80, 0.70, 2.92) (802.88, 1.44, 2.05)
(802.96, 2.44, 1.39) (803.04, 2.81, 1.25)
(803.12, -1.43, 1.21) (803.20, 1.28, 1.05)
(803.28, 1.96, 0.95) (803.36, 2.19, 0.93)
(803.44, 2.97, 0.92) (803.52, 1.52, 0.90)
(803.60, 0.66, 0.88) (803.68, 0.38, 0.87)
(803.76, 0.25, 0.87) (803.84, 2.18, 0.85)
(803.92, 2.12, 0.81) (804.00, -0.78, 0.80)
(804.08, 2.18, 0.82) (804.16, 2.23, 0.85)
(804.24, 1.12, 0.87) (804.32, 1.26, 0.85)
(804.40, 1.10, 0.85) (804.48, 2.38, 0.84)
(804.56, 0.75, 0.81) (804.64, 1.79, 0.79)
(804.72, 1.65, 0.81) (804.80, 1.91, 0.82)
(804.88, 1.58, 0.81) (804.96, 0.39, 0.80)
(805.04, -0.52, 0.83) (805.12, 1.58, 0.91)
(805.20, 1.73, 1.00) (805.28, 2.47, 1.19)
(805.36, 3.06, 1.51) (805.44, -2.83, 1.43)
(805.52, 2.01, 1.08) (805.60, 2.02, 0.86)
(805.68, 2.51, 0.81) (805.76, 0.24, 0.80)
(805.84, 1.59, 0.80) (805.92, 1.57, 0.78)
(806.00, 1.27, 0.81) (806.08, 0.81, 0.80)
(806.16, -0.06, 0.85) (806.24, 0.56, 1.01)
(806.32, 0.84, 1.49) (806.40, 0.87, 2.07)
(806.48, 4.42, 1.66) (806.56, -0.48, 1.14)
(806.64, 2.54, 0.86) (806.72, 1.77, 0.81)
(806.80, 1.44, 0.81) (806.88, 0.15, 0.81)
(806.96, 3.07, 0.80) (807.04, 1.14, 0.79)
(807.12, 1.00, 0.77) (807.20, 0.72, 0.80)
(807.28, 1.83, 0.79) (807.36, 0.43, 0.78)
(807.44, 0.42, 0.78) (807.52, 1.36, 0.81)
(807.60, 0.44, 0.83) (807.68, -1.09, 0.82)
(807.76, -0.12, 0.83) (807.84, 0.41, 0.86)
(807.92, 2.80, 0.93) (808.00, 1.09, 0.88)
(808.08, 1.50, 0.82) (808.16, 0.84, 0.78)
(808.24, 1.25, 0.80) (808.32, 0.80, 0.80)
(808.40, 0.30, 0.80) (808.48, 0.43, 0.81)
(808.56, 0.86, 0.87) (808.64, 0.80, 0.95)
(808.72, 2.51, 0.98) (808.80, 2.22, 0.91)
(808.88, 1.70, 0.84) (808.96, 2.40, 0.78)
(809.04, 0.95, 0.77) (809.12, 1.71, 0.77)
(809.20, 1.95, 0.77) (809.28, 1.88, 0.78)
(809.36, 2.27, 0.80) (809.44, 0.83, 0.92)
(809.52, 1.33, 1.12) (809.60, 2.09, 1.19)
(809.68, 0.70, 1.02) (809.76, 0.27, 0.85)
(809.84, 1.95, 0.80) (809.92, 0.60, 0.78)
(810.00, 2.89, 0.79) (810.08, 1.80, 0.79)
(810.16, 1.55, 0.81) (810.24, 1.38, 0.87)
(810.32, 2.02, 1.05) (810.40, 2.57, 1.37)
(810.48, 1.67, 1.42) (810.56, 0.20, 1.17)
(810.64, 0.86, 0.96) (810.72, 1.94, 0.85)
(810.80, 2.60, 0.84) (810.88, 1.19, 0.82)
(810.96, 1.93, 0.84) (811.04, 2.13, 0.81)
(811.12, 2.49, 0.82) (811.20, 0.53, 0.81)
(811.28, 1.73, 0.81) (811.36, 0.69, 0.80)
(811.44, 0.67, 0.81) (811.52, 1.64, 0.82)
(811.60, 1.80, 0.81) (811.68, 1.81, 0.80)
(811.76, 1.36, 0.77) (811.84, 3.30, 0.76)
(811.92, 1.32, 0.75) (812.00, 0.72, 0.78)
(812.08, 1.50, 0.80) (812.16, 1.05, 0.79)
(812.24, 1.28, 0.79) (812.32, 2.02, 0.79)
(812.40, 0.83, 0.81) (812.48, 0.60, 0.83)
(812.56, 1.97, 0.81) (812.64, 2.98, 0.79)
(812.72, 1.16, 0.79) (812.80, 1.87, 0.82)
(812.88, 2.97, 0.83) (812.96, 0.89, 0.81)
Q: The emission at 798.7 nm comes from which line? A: [O II] 3727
